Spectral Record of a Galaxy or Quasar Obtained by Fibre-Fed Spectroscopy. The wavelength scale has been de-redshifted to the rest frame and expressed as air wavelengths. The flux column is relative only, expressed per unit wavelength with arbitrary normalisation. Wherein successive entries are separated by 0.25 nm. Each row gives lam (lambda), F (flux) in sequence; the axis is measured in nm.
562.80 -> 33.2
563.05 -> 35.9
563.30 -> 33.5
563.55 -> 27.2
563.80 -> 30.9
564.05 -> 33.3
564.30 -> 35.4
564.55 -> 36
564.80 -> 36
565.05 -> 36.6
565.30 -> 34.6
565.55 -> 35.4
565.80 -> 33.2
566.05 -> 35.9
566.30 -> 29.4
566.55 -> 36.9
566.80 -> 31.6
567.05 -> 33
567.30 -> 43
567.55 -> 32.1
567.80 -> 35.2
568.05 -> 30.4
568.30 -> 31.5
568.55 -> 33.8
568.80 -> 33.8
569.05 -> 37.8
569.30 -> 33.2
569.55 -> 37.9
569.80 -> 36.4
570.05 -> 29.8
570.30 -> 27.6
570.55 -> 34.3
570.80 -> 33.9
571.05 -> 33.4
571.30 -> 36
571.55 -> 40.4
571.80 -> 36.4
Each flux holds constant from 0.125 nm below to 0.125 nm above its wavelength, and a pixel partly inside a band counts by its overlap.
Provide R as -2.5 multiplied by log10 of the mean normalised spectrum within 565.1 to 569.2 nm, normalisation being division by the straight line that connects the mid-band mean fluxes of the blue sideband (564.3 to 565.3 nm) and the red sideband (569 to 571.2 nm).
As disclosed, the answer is 0.02 mag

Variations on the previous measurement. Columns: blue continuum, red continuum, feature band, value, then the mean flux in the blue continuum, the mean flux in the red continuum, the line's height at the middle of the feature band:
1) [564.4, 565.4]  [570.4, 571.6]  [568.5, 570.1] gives 0.01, 35.8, 35.1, 35.3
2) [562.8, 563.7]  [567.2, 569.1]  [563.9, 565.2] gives -0.08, 32.3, 34.5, 32.9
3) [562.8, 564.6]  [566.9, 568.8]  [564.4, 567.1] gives -0.03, 33.1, 34.1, 33.6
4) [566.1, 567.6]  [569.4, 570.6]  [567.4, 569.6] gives 0.00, 34.5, 33.1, 33.8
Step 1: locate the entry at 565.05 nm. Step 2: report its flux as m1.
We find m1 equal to 36.6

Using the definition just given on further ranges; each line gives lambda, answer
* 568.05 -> 30.4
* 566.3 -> 29.4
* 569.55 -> 37.9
